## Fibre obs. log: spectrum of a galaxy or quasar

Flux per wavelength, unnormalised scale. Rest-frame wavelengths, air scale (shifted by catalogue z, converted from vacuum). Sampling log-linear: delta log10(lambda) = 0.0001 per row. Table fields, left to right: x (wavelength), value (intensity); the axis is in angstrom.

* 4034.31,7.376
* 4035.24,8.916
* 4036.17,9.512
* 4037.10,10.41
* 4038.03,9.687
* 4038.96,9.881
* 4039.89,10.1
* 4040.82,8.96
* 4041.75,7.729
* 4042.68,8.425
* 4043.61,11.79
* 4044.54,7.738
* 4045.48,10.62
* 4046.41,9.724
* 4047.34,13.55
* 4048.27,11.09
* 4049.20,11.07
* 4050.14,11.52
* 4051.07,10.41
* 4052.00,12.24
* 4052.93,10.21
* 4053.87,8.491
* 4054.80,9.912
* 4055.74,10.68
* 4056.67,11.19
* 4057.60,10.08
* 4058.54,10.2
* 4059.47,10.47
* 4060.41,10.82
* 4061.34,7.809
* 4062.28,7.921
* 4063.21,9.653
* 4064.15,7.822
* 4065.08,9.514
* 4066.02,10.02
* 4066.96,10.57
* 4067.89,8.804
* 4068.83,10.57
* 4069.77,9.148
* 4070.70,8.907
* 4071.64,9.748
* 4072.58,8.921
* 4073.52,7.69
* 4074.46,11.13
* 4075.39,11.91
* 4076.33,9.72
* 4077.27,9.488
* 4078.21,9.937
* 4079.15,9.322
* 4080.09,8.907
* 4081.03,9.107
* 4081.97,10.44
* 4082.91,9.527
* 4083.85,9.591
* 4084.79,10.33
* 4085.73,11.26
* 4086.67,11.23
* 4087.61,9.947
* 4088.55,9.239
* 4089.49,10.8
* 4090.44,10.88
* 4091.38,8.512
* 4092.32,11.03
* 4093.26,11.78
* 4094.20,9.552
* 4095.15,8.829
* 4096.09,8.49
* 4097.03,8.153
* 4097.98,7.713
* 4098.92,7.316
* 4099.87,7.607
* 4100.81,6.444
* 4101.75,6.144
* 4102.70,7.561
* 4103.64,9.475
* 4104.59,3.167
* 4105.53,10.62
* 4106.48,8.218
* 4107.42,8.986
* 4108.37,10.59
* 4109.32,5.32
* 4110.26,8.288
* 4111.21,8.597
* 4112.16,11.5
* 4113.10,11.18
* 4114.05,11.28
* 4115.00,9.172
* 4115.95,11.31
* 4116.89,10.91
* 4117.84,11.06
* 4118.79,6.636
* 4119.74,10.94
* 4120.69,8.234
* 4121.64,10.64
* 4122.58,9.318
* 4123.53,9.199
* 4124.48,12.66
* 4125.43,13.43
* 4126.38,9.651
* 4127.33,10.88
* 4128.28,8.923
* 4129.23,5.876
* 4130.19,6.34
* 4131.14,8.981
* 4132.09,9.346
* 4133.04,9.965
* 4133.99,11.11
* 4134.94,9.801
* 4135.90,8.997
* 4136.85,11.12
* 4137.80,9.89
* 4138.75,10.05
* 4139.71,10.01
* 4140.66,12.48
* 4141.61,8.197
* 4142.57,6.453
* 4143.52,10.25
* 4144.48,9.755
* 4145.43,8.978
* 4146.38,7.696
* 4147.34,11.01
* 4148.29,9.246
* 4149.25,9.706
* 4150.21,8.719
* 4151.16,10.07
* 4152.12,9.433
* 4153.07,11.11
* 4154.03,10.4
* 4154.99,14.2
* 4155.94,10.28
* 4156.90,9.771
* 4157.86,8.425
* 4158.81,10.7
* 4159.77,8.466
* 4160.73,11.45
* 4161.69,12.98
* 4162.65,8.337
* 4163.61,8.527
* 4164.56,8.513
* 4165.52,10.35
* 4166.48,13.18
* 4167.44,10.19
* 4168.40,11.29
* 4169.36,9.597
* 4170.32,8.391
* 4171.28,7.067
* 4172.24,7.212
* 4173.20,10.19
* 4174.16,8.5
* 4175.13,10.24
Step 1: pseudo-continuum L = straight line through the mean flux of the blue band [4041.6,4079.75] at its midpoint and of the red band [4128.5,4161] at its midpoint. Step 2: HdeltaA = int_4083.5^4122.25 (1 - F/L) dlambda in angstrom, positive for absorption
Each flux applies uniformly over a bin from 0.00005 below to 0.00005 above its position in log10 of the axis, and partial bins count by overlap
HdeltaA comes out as 2.2 angstrom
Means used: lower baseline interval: 9.93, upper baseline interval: 9.64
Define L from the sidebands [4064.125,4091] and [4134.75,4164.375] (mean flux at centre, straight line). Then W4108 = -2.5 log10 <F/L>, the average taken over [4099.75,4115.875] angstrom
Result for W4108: 0.15 mag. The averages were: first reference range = 9.84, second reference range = 9.88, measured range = 8.57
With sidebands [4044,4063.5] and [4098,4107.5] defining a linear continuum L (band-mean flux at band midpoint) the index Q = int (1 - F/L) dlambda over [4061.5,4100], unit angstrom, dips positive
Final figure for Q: -3.7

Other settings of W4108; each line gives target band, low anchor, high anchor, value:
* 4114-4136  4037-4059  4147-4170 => 0.05 mag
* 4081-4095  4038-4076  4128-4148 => -0.06 mag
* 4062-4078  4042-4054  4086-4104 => 0.03 mag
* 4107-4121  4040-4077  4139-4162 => 0.04 mag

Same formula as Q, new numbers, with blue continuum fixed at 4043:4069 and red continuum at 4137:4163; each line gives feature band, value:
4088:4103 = 1.93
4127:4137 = 0.86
